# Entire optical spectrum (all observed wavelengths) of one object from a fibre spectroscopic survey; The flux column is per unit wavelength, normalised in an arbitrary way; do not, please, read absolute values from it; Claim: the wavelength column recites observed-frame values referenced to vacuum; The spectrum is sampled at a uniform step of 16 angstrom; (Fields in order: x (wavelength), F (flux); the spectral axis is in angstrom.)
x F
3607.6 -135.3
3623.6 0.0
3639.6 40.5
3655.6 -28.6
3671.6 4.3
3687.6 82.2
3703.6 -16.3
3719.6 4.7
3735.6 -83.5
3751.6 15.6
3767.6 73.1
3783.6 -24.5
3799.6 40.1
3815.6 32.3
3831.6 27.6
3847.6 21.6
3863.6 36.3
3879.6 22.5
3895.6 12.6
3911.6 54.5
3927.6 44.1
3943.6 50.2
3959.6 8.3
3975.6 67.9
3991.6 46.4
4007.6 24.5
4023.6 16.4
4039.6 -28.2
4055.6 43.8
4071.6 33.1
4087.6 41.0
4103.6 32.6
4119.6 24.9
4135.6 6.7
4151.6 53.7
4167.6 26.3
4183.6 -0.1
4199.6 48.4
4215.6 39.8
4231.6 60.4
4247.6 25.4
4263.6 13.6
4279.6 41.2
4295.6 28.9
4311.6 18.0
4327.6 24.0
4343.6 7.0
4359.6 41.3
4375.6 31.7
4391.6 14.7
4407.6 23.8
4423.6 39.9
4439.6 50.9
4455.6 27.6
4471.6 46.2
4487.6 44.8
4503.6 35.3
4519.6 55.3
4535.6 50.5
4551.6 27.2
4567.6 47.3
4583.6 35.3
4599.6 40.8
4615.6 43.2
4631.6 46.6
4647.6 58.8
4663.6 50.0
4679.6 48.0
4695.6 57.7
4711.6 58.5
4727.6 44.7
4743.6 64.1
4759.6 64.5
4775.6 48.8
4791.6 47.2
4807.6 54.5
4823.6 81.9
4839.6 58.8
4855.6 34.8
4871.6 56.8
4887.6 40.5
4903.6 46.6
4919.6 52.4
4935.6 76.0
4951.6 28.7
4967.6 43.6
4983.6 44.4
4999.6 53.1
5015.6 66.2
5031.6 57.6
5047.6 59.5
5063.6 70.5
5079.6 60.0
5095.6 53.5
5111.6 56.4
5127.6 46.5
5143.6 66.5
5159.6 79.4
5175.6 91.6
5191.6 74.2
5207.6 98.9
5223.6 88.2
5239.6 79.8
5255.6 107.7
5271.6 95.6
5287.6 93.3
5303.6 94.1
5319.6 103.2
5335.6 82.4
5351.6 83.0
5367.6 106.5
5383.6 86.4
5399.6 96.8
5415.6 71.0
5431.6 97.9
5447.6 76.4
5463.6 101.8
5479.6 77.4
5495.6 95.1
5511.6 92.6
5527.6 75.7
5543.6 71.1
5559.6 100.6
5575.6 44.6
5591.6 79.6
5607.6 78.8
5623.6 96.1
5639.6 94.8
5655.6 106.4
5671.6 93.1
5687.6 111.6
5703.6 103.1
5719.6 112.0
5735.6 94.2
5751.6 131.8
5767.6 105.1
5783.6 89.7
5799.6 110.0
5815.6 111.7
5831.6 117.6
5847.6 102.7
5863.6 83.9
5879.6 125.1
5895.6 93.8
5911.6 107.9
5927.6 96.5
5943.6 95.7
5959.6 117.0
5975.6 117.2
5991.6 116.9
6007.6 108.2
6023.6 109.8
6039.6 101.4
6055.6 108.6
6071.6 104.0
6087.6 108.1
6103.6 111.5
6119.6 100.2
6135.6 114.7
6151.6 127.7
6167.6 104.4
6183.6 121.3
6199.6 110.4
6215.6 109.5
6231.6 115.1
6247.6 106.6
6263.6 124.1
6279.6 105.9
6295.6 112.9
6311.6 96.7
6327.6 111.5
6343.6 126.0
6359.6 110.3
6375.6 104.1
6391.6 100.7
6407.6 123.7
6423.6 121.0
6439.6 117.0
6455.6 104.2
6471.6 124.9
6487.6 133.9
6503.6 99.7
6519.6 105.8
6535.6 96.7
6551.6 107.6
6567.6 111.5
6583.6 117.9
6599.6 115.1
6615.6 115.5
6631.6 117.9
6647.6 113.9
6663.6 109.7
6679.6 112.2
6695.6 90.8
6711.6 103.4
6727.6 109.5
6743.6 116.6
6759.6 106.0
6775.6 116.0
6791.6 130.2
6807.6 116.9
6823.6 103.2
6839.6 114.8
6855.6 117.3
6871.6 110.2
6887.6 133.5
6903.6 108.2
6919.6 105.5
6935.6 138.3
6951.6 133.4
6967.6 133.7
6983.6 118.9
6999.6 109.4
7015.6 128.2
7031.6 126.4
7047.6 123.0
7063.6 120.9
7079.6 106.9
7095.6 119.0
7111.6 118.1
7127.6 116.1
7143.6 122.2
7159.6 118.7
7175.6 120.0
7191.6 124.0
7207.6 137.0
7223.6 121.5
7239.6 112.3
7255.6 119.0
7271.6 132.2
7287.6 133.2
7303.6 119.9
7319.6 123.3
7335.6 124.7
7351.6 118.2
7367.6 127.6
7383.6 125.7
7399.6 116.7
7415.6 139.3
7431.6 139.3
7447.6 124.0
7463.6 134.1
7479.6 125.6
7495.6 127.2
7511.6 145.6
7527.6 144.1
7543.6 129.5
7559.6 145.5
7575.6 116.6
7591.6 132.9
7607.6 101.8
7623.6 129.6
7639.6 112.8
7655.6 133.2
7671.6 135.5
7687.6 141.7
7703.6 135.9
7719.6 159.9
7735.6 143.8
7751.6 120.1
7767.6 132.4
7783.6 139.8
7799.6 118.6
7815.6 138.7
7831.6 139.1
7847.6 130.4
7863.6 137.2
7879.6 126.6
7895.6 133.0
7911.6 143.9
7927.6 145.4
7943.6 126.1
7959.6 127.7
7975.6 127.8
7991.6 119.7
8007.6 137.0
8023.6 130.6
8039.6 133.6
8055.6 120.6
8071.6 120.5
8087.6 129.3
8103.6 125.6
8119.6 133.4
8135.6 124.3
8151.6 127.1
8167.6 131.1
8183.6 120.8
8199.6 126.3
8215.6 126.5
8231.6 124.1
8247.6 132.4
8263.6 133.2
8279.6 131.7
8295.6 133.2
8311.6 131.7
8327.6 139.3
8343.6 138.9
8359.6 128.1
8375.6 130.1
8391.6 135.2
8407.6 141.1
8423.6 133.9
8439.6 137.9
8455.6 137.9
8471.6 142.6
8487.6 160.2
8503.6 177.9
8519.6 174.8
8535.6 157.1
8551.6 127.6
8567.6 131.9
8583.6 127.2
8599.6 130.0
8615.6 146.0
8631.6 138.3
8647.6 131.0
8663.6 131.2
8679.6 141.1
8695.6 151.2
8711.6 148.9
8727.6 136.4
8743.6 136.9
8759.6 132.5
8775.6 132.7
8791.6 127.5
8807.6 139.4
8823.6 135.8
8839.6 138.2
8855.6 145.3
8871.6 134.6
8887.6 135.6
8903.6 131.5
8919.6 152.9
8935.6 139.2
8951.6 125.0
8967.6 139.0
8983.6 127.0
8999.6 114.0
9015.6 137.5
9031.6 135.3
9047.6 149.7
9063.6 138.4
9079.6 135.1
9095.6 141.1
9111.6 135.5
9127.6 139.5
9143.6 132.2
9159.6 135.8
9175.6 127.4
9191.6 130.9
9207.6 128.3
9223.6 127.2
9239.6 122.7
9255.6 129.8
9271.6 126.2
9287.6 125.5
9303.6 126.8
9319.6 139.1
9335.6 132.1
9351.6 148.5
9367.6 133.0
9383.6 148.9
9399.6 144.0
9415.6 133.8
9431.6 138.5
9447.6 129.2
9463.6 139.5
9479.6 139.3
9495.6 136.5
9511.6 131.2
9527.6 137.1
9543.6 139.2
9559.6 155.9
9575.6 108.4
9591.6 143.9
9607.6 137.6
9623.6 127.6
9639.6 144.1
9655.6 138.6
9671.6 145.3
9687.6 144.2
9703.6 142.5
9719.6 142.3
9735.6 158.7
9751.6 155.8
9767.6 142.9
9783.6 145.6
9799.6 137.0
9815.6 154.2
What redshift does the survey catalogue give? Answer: 0.29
